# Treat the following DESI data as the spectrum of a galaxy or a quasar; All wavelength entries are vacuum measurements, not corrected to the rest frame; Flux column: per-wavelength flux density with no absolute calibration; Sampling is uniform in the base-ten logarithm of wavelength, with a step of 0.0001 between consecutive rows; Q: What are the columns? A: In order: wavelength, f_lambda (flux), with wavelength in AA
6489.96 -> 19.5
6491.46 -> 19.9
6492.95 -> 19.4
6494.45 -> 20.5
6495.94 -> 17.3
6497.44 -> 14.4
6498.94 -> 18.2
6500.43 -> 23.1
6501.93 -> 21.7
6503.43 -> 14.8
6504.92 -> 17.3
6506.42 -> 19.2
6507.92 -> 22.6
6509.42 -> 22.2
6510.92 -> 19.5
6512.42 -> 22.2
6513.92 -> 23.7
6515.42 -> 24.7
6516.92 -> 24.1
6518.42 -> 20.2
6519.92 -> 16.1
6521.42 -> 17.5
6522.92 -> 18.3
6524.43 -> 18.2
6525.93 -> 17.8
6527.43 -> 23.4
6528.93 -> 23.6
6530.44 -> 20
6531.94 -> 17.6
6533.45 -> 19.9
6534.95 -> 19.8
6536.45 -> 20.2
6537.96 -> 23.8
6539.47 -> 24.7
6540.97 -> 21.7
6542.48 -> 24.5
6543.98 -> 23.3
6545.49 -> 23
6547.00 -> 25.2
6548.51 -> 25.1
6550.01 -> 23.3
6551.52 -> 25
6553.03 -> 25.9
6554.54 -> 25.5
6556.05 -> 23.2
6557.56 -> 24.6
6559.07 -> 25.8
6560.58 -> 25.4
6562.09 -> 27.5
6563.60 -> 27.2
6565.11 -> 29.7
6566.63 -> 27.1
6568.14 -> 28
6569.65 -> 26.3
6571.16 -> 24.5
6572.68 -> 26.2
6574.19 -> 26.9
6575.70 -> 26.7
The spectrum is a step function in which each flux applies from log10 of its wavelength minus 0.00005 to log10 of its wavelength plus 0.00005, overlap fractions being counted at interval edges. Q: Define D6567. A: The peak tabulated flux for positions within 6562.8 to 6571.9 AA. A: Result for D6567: 29.7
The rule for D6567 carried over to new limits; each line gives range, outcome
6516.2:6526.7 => 24.1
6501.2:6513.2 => 22.6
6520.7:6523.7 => 18.3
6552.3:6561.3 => 25.9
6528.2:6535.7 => 23.6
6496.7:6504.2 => 23.1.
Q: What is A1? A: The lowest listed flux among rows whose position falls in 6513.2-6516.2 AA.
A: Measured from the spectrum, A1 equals 23.7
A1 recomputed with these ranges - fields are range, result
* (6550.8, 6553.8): 25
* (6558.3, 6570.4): 25.4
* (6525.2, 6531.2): 17.8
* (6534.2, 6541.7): 19.8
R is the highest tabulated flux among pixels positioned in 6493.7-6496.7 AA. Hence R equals 20.5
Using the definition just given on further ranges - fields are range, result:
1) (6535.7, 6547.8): 25.2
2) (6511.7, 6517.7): 24.7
